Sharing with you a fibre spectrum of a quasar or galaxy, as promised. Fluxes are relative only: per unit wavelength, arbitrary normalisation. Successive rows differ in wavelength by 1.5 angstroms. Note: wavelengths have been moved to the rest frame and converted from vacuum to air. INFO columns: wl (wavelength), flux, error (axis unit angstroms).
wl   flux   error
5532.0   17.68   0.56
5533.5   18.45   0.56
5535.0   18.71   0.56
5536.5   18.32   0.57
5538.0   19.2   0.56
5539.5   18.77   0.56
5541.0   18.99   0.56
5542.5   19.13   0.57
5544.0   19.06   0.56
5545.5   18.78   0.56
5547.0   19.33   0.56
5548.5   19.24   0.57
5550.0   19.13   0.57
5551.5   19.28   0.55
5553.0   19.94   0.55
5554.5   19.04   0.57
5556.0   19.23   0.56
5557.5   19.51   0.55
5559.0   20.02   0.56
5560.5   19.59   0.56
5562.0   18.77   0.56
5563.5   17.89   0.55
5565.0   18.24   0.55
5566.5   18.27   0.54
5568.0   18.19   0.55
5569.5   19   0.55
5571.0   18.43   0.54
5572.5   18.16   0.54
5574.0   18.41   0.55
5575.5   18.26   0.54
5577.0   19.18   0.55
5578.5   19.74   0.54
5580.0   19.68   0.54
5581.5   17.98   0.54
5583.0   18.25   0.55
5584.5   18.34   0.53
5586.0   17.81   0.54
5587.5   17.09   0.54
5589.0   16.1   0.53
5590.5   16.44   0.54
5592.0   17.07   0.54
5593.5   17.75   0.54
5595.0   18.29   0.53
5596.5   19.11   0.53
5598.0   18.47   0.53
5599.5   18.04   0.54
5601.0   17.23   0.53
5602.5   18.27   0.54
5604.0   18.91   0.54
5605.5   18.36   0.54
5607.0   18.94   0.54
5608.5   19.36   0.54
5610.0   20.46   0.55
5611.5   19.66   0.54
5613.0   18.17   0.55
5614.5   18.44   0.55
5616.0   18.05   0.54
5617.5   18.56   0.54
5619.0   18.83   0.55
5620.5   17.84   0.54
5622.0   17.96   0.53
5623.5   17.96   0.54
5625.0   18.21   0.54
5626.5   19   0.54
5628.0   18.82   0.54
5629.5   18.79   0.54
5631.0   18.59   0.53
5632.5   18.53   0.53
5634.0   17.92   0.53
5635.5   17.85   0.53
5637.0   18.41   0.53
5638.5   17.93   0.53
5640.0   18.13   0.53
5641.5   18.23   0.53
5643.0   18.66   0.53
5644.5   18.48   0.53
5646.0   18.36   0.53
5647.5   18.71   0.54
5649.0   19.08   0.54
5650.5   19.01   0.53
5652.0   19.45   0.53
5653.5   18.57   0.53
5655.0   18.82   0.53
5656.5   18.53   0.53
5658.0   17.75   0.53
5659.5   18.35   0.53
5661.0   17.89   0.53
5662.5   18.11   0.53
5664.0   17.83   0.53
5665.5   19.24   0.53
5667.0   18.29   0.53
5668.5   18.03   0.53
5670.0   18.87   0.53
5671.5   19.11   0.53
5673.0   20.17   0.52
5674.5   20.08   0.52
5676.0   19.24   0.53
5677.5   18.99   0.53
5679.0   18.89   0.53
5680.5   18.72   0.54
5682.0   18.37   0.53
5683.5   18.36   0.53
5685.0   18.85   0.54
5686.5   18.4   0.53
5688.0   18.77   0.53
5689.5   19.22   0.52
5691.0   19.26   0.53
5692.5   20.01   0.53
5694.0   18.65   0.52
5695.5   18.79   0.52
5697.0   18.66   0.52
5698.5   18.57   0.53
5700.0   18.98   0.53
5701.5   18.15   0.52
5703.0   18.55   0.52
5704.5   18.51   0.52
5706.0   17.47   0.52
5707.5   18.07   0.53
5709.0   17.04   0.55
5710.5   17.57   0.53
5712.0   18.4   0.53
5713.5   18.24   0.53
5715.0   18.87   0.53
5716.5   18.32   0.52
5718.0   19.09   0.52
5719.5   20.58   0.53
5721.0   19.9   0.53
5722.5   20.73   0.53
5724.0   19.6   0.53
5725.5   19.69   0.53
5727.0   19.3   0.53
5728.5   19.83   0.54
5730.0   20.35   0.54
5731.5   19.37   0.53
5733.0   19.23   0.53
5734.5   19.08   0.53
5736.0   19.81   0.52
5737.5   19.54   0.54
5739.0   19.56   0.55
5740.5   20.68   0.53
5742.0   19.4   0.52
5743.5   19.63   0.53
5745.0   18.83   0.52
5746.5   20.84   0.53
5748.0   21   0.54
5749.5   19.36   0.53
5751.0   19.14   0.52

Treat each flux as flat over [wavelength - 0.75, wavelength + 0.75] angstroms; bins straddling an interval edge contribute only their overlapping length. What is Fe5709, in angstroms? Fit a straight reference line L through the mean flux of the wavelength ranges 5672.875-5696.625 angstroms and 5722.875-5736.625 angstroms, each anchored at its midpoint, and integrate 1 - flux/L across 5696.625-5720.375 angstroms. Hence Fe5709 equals 1.1 angstroms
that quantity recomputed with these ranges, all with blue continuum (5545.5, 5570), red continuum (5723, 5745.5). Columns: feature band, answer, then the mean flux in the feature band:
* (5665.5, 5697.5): 0.8 angstroms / 18.9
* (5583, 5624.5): 2.1 angstroms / 18.2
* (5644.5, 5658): 0.4 angstroms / 18.7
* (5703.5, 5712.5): 0.8 angstroms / 17.8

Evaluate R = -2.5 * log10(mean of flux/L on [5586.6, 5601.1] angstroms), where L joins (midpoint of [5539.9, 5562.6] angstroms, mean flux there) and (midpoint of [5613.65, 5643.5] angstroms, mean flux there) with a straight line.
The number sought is 0.07 mag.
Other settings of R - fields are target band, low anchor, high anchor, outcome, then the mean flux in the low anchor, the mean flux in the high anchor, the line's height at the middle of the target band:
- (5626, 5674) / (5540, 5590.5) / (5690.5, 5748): 0.02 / 18.7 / 19.2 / 19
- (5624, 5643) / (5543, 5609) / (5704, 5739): 0.02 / 18.5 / 19.1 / 18.8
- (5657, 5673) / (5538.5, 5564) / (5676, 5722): 0.02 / 19.2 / 18.7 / 18.8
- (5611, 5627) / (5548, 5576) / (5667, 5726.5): 0.03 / 18.9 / 18.9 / 18.9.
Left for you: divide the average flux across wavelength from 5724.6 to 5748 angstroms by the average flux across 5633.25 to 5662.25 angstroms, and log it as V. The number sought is 1.07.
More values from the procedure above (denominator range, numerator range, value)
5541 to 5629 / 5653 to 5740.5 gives 1.02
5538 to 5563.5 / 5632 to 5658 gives 0.96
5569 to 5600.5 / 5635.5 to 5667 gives 1.02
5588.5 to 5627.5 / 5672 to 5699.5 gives 1.04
